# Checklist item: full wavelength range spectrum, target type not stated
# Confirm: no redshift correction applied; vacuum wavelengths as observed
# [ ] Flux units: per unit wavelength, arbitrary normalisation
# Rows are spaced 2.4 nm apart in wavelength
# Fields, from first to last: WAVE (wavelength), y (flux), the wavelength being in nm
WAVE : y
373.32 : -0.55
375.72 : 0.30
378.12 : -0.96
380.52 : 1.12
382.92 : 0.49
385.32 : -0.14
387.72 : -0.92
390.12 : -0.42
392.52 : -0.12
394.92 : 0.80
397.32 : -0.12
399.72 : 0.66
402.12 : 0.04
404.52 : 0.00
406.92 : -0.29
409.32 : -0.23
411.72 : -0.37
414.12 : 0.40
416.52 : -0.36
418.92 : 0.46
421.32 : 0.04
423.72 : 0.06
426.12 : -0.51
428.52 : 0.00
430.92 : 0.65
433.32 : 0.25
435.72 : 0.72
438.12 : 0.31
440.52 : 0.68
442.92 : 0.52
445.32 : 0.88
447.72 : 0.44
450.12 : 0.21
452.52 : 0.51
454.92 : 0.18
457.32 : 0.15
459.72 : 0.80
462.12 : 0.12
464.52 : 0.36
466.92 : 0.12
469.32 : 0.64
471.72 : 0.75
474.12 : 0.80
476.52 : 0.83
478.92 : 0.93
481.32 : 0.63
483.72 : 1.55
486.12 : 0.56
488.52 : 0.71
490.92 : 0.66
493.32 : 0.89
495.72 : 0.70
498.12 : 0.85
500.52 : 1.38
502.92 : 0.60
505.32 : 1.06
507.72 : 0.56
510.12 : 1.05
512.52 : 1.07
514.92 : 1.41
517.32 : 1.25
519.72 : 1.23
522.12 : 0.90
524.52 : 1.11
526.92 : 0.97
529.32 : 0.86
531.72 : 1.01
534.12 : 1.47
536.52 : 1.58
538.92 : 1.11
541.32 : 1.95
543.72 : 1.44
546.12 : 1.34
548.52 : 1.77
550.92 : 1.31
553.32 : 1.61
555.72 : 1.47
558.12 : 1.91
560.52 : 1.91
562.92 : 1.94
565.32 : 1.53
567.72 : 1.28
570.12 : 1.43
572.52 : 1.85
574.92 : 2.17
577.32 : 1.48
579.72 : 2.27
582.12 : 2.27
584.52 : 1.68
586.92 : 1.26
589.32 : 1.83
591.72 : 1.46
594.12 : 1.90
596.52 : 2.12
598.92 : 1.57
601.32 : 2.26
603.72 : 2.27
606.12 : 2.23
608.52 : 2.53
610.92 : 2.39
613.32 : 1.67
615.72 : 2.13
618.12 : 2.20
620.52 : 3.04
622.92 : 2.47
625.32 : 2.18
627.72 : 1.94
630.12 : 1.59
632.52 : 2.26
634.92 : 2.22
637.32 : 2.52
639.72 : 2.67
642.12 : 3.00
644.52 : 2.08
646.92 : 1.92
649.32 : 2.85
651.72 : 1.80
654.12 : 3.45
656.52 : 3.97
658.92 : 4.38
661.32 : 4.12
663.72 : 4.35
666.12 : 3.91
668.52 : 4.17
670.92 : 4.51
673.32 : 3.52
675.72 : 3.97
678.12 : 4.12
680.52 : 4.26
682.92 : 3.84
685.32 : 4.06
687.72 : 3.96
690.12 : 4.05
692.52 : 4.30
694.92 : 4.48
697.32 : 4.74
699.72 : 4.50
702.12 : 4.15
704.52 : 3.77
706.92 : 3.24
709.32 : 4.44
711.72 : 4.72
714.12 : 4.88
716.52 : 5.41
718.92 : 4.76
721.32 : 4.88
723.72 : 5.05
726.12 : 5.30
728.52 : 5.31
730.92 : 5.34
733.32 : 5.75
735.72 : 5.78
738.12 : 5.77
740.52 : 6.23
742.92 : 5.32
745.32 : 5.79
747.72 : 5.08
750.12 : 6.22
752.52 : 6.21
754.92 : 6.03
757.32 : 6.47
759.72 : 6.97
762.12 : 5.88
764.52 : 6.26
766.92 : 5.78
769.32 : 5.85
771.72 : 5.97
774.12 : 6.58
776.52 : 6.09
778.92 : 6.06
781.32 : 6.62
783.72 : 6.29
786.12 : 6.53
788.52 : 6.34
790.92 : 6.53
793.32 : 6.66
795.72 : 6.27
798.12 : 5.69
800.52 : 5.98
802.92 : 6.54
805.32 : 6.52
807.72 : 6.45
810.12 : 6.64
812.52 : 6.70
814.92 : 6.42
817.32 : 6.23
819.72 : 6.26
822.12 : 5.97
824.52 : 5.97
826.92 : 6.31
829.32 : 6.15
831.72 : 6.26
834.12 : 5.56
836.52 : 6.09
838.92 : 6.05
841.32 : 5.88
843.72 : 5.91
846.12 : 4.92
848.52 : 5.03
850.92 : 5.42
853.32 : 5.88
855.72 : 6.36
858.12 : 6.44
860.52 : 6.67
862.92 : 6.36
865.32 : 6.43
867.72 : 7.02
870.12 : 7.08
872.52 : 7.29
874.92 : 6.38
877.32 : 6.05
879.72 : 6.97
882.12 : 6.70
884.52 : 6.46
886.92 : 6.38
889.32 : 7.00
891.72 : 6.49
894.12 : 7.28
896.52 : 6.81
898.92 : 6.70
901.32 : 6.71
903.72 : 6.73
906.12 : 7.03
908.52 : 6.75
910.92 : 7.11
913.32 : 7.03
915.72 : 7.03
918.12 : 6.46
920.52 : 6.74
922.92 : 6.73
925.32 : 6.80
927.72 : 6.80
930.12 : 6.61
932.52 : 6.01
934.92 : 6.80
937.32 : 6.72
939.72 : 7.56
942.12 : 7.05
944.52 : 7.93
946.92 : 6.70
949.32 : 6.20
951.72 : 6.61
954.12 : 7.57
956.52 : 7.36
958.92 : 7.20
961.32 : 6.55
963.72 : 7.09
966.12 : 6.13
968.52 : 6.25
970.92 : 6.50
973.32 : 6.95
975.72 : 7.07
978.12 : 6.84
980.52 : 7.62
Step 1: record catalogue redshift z 0.64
